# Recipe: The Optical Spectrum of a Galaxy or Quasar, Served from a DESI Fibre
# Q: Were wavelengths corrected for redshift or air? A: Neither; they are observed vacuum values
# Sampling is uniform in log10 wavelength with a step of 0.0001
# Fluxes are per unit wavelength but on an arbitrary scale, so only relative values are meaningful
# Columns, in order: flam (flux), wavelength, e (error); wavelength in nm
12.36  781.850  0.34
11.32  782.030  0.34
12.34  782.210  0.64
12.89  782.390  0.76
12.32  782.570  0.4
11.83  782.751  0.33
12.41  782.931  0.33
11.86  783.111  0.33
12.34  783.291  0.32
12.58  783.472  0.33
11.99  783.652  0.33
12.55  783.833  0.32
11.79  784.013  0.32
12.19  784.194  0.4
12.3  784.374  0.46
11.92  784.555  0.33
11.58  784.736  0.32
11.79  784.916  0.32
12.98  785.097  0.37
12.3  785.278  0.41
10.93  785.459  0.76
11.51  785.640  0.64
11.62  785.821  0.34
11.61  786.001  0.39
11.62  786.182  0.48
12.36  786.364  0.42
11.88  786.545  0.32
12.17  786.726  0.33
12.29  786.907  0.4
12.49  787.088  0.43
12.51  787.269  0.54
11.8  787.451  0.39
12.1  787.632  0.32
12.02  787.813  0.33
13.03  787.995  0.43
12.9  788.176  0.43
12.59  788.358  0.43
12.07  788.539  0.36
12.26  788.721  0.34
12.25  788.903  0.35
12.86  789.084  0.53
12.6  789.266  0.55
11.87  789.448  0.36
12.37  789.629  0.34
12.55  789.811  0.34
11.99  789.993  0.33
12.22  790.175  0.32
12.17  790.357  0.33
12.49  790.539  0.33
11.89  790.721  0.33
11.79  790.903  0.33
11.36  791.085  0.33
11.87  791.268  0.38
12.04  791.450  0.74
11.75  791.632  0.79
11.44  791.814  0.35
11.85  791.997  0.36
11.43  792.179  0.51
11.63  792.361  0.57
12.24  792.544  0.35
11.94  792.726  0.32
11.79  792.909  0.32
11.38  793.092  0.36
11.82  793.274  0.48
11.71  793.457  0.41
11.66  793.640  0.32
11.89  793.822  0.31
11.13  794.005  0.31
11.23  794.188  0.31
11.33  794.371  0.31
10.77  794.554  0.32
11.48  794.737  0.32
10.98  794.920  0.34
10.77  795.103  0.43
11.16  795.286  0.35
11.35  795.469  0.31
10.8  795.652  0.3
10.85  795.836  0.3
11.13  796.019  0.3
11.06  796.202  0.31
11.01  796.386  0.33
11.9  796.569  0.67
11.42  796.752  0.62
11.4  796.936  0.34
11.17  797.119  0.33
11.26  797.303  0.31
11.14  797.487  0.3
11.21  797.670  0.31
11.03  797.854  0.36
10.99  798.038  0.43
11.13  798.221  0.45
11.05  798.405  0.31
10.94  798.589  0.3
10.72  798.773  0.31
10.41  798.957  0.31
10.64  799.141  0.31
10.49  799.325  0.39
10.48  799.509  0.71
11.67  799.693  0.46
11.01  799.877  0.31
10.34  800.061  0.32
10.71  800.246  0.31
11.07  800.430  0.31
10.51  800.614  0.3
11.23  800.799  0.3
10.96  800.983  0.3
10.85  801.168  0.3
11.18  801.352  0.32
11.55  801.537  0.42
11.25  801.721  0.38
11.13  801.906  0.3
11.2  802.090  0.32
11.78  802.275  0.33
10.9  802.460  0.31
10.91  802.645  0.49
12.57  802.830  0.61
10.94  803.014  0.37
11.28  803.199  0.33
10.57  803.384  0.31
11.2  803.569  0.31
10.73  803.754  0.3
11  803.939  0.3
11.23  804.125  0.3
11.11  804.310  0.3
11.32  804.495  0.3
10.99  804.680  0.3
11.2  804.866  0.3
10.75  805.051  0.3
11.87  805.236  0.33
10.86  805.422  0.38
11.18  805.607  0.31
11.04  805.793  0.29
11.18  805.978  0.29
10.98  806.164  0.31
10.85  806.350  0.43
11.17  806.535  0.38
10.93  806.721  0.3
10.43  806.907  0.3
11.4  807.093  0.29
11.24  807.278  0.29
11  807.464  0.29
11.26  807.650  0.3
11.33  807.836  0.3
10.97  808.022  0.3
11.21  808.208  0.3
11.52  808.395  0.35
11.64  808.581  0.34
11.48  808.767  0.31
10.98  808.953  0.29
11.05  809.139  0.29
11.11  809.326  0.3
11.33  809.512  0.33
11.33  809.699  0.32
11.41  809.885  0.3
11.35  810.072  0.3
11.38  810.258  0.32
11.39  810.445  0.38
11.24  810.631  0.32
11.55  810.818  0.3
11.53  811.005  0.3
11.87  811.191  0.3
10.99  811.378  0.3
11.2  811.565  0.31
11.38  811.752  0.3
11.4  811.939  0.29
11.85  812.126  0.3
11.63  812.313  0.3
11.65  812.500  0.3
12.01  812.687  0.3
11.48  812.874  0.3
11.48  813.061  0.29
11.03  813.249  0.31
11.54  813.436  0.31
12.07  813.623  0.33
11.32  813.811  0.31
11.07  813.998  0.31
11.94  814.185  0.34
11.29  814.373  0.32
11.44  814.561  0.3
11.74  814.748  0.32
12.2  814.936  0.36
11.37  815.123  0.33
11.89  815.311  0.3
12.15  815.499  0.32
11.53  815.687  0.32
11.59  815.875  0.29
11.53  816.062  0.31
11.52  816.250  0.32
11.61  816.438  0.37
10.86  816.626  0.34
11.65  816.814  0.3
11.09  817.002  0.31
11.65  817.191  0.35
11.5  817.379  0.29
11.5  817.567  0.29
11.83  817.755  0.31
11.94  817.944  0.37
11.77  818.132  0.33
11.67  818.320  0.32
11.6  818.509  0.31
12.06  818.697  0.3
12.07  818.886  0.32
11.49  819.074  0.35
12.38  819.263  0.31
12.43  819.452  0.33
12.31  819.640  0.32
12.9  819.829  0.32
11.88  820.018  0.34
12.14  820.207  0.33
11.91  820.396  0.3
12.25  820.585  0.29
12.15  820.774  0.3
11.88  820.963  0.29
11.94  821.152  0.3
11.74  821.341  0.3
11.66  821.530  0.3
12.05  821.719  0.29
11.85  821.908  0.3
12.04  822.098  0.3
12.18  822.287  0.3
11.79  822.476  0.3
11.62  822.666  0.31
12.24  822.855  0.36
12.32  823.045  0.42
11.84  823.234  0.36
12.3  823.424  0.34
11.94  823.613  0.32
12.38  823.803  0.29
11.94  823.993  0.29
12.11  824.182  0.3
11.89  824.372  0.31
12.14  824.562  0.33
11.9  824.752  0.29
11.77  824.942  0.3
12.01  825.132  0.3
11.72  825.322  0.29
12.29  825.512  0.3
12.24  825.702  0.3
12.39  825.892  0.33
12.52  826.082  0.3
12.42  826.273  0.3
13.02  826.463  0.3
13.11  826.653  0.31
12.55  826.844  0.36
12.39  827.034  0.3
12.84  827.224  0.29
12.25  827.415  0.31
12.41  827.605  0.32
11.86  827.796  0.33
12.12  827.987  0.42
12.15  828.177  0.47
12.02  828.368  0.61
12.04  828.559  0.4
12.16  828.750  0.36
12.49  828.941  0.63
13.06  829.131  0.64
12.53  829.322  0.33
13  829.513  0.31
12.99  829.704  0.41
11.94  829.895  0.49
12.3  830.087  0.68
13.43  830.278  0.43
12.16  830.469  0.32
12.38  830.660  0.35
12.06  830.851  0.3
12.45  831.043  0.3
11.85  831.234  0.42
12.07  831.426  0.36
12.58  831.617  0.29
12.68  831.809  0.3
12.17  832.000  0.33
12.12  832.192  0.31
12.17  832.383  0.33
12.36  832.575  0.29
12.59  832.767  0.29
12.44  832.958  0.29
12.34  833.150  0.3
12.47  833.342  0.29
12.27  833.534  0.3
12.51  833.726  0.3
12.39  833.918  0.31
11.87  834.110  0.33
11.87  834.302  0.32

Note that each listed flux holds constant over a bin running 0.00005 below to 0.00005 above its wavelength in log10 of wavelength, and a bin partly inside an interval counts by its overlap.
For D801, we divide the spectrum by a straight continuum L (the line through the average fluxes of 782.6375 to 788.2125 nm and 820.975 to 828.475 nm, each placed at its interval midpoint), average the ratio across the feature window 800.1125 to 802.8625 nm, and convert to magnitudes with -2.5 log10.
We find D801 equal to 0.09 mag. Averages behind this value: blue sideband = 12.1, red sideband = 12.2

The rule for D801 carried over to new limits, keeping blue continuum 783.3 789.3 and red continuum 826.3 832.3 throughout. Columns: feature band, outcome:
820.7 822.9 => 0.04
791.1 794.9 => 0.06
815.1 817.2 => 0.07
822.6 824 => 0.03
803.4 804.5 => 0.11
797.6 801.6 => 0.13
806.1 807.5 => 0.12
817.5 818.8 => 0.05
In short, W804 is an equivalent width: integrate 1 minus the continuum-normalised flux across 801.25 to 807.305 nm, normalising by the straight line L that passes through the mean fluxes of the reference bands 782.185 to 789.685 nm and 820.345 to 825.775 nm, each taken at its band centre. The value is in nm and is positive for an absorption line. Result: 0.47 nm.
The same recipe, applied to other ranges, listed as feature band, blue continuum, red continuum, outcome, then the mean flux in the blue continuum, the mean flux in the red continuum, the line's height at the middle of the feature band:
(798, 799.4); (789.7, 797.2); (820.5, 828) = 0.104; 11.6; 12.2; 11.7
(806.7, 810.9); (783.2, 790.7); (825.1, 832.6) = 0.356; 12.2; 12.4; 12.3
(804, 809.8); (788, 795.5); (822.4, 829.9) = 0.421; 11.8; 12.3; 12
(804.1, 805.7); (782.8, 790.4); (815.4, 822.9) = 0.110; 12.2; 11.8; 12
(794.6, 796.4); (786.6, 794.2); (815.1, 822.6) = 0.143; 12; 11.8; 12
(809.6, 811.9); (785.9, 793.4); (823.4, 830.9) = 0.157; 12.1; 12.3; 12.2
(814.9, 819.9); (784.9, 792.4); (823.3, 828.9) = 0.176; 12.1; 12.2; 12.2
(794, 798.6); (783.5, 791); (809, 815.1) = 0.294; 12.2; 11.5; 11.9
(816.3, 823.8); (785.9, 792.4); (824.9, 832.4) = 0.254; 12.1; 12.4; 12.3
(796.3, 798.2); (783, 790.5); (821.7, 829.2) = 0.145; 12.2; 12.2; 12.2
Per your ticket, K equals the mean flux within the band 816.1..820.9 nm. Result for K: 11.8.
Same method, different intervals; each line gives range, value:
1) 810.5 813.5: 11.5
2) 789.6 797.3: 11.6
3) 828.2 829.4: 12.4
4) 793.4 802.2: 11.1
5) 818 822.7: 12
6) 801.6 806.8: 11.2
